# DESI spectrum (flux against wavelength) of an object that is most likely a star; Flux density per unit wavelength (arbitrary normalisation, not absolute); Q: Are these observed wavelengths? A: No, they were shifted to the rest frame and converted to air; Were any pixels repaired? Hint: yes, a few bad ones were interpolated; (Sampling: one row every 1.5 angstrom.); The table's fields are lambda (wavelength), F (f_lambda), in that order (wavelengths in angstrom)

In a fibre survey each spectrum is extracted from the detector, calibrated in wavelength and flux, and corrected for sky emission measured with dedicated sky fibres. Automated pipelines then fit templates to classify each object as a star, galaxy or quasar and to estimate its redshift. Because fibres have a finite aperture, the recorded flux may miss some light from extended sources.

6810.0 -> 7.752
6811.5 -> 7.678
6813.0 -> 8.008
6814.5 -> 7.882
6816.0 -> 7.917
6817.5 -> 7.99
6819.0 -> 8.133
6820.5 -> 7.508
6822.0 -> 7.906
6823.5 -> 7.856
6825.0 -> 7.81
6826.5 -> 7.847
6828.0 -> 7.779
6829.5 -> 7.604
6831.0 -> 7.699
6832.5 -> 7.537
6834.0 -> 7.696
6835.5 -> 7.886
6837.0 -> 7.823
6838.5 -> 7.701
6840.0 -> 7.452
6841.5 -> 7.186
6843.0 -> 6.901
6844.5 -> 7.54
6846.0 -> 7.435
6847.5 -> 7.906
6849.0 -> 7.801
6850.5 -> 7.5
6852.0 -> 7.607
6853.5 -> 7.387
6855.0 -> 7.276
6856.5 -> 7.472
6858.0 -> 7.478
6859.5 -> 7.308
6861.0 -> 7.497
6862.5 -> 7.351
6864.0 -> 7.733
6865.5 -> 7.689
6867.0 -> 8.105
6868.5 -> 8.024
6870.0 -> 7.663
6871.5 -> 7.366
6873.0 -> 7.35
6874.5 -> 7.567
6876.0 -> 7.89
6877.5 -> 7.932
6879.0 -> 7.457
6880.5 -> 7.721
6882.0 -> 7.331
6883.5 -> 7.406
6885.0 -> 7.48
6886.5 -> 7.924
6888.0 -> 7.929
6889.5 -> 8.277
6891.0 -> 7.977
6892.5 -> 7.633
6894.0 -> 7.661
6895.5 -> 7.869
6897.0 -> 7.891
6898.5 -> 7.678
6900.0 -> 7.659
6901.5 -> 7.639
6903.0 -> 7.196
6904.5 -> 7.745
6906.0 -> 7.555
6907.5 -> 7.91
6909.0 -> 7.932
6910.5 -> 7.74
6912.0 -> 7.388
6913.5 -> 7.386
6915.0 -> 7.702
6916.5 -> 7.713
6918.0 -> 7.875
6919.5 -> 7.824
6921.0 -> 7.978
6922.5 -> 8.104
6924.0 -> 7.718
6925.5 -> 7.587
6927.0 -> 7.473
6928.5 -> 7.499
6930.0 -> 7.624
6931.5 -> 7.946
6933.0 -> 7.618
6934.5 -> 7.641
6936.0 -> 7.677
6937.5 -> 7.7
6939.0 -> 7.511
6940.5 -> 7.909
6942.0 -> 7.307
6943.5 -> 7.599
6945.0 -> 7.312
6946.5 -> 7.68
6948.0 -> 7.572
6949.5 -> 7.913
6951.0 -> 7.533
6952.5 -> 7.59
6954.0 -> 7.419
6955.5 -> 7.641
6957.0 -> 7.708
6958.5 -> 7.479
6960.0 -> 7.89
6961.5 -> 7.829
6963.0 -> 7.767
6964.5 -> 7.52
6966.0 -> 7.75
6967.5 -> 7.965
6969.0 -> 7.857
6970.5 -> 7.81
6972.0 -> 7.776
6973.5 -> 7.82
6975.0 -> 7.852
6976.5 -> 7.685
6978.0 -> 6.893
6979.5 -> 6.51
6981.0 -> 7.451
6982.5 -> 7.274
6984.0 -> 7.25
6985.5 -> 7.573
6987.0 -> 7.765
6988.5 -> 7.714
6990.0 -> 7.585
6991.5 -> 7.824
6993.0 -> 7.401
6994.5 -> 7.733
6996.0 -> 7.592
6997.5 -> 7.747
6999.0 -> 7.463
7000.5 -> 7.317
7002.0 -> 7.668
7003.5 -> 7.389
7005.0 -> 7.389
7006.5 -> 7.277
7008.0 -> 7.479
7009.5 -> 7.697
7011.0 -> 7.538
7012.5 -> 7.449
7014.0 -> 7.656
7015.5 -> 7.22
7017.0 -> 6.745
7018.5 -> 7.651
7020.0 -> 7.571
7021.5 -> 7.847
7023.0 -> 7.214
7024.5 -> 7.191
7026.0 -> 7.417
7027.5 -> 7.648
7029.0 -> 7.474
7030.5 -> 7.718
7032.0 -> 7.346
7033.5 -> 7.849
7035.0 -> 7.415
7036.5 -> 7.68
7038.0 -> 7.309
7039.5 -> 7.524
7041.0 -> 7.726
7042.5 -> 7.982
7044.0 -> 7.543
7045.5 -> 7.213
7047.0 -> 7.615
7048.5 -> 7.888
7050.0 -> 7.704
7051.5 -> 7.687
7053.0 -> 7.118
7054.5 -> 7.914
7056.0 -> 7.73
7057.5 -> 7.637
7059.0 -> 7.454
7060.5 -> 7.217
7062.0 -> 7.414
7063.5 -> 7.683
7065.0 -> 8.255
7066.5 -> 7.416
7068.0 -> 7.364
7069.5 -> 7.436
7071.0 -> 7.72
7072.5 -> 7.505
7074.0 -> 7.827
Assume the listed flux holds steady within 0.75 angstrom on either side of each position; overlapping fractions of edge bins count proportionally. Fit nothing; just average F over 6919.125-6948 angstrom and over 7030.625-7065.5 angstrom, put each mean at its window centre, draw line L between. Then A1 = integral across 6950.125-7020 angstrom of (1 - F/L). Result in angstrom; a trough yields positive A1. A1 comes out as 0.81 angstrom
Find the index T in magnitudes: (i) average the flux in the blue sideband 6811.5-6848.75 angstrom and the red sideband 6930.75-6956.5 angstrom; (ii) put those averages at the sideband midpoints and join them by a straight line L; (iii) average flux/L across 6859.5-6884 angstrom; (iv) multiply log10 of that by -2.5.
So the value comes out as 0.01 mag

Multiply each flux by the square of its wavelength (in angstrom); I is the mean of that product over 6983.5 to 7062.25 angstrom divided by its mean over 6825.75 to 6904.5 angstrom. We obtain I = 1.0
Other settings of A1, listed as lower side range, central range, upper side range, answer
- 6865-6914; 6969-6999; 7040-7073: 0.4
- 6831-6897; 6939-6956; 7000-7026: -0.2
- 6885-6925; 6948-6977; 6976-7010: -0.6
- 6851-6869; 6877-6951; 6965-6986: -1.3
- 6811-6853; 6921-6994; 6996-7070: -0.3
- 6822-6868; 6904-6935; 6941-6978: -0.3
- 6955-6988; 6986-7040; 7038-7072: 0.6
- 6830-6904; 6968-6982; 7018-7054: 0.1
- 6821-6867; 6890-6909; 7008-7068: -0.3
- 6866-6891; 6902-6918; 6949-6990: 0.1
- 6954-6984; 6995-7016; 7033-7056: 0.3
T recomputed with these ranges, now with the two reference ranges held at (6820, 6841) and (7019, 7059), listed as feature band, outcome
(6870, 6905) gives 0.000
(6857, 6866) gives 0.028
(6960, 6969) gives -0.022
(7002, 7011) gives 0.018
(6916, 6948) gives -0.004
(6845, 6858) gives 0.023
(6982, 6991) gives 0.010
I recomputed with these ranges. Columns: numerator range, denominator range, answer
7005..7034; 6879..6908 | 1.01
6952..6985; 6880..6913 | 1.00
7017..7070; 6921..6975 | 1.01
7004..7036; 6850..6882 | 1.03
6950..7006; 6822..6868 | 1.04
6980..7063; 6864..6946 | 1.01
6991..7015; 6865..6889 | 1.02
